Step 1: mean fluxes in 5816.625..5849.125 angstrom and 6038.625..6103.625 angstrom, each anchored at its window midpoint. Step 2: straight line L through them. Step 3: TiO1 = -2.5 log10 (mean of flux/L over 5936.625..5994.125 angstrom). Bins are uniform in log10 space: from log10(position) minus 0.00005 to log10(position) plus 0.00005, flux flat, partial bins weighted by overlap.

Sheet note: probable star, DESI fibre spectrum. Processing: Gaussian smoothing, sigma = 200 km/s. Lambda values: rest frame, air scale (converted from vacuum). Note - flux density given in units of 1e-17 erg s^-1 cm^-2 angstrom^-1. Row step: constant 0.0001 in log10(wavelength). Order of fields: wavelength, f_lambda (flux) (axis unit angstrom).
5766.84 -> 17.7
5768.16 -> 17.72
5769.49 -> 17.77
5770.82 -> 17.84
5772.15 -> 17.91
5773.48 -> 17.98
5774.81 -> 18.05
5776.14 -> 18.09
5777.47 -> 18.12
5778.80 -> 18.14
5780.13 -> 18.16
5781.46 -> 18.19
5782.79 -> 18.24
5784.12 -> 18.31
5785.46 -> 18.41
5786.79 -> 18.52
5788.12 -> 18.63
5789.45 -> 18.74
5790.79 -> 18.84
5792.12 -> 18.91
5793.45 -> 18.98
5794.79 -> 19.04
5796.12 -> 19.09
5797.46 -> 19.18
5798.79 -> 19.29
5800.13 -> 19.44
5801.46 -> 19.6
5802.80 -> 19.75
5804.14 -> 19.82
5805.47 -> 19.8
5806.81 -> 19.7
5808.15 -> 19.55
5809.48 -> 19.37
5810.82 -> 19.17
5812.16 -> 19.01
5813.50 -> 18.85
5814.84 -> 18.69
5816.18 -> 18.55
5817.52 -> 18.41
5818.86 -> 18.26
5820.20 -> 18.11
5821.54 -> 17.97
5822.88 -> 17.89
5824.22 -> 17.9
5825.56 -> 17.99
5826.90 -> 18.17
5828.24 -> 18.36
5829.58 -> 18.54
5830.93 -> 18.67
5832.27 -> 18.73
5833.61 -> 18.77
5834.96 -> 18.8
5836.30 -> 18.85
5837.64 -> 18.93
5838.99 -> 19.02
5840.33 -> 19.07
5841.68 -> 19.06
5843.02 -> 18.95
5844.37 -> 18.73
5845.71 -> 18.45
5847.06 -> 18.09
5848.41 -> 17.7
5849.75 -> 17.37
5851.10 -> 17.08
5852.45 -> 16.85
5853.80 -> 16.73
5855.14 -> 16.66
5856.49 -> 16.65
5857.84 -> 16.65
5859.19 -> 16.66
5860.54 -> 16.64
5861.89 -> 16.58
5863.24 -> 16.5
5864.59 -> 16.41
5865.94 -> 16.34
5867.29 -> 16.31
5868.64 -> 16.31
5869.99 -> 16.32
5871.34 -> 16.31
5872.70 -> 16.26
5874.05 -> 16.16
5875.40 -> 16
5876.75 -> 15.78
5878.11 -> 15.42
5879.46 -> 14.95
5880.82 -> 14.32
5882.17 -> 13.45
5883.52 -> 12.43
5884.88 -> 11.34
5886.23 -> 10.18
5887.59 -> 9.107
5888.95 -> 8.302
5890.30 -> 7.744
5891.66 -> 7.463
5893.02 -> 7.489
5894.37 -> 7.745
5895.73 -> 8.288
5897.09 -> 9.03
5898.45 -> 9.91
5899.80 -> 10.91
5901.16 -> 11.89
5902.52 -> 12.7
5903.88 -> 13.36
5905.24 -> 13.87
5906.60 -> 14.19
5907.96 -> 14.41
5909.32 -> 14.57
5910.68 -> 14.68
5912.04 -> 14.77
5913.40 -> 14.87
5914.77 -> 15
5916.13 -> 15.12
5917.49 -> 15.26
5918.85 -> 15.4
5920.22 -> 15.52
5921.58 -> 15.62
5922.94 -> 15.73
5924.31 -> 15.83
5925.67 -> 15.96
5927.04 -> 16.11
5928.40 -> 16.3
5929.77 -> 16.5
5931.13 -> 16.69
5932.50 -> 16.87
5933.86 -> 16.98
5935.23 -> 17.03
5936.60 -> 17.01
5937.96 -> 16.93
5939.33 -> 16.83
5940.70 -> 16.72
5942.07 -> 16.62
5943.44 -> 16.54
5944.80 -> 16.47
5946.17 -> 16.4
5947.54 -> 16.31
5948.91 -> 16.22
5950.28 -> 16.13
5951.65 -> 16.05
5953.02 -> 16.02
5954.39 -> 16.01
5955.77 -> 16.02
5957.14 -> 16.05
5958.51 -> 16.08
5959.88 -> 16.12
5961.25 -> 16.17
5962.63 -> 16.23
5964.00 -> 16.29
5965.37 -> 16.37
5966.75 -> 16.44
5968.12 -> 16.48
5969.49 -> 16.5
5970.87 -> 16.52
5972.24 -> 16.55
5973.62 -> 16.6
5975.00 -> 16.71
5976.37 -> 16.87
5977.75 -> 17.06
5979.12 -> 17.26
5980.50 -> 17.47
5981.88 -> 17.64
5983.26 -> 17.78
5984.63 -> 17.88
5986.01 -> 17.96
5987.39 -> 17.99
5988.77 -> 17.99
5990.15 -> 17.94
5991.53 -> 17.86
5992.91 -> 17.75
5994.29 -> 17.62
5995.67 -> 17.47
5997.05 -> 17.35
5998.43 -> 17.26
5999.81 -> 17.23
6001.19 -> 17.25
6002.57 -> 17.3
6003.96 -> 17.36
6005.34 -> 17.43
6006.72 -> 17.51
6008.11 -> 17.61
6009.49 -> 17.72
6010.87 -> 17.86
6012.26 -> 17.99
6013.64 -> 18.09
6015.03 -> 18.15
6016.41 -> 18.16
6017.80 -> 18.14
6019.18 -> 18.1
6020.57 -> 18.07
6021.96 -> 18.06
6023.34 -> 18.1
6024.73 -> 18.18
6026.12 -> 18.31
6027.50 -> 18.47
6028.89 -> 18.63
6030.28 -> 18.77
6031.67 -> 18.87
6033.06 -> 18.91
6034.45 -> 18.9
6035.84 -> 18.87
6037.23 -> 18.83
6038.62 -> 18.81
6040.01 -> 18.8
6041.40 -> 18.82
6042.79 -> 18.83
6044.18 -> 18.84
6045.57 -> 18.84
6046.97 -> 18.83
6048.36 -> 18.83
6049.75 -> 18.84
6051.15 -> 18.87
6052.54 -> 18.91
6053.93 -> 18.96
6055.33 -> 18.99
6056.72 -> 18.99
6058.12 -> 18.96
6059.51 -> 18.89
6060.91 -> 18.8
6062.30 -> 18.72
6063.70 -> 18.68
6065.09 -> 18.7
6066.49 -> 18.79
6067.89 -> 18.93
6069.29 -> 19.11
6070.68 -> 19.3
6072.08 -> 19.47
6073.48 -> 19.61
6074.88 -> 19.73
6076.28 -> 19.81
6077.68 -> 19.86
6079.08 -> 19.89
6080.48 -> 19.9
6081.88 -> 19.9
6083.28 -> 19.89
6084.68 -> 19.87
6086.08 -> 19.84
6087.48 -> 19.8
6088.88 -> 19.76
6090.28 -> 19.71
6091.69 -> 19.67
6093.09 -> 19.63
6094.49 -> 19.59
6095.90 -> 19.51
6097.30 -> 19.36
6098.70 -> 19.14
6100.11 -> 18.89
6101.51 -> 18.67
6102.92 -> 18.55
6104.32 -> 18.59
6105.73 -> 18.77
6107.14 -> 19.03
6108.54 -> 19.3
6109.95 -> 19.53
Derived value 0.13 mag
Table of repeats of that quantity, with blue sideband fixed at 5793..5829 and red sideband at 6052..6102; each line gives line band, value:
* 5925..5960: 0.164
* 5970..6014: 0.103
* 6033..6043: 0.025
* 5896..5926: 0.340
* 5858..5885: 0.211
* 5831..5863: 0.064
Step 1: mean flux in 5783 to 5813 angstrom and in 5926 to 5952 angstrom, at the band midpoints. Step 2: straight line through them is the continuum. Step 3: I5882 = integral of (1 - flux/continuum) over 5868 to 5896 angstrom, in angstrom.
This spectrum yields 8.2 angstrom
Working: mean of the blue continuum 19.1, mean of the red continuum 16.6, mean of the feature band 12.5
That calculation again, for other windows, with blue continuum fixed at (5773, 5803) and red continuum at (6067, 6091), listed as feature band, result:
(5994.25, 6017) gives 2.1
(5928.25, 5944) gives 2.0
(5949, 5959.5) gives 1.7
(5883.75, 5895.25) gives 6.2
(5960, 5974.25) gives 2.1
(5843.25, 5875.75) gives 3.5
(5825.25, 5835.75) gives 0.2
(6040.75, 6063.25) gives 0.8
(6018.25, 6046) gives 1.3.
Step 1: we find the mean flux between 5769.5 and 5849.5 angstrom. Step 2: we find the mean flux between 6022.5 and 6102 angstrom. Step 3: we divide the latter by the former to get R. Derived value 1.02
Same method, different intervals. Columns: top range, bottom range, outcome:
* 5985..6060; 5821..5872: 1.03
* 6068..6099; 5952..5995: 1.16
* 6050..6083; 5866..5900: 1.55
